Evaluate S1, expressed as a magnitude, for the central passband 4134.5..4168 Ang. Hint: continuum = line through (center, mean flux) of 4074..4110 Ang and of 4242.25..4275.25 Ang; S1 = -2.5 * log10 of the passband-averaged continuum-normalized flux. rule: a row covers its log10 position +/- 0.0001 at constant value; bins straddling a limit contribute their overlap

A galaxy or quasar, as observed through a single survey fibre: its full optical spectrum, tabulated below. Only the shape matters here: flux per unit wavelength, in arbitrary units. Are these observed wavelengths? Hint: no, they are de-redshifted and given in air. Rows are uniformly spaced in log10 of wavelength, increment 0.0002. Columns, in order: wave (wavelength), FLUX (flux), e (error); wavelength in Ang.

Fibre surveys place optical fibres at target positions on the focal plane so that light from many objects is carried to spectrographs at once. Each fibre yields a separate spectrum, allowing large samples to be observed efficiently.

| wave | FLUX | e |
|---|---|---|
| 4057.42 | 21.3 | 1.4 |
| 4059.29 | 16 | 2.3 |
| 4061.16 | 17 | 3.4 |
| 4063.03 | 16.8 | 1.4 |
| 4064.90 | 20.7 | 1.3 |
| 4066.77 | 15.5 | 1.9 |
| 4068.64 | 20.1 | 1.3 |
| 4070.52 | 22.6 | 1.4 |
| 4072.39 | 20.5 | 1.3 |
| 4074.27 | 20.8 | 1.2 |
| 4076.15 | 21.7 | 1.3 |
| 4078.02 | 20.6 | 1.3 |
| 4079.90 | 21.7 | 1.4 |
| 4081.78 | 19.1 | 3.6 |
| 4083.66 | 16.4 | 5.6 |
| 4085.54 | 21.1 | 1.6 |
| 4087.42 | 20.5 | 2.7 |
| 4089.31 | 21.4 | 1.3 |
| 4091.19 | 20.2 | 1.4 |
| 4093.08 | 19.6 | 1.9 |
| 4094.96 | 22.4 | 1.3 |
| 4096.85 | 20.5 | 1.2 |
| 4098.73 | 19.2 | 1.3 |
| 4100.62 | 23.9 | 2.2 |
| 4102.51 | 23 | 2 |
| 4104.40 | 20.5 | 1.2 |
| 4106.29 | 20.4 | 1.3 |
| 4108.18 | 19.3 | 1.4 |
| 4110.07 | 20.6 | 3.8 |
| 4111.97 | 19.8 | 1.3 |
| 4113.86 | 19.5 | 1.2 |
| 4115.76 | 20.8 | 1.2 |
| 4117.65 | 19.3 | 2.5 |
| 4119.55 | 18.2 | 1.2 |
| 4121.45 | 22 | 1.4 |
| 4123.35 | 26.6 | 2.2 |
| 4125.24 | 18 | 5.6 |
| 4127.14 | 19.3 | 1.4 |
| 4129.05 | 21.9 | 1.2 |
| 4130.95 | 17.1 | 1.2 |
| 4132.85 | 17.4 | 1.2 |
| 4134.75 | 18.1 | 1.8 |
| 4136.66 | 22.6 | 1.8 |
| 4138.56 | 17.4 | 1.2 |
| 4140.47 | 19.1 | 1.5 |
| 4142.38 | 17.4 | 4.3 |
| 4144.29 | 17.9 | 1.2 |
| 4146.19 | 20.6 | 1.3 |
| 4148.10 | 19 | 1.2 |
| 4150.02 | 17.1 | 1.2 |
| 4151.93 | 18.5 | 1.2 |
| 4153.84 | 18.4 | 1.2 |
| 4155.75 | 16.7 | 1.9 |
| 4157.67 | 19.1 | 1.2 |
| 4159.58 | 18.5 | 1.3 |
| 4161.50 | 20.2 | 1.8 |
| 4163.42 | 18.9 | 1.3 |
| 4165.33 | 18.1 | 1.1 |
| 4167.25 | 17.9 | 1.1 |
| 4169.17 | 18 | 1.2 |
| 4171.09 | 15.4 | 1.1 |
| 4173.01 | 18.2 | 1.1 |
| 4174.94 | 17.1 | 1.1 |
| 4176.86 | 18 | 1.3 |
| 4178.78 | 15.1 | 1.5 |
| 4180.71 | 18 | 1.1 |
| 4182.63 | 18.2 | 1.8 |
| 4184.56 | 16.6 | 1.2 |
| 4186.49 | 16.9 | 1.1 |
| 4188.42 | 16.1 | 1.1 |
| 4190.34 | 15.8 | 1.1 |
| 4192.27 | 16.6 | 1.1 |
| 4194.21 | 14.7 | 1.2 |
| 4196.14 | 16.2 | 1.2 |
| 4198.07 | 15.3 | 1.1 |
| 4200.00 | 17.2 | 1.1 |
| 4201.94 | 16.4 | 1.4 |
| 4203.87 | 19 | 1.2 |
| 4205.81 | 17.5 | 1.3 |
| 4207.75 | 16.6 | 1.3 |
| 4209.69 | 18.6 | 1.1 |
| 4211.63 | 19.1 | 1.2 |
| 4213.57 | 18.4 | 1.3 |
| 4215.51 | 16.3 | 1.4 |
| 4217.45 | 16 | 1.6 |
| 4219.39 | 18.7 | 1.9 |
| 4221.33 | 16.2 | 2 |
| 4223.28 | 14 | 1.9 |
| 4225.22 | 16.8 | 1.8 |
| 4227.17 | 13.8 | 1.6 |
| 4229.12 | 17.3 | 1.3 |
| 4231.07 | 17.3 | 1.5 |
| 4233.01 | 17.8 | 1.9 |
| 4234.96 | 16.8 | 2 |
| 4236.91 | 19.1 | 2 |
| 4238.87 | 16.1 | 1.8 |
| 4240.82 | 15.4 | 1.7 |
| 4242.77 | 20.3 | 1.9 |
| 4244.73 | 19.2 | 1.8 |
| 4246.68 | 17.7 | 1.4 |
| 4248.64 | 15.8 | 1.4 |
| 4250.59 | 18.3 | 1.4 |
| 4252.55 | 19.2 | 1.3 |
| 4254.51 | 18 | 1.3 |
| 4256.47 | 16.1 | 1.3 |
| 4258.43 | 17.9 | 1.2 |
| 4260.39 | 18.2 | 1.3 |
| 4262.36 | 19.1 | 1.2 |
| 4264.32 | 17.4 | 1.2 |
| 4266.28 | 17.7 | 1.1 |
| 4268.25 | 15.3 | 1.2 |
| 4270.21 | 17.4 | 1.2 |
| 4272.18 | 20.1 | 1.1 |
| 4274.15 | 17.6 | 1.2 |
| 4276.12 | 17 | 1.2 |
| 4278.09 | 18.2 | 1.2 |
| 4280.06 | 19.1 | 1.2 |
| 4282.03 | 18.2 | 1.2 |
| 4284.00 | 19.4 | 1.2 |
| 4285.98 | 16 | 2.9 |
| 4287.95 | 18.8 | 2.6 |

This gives 0.06 mag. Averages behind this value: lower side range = 20.6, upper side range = 17.9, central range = 18.7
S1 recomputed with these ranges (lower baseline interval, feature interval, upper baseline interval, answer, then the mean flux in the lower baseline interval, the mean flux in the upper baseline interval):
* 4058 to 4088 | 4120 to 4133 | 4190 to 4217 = -0.11 mag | 19.5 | 17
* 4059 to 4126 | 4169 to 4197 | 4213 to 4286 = 0.12 mag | 20.2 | 17.5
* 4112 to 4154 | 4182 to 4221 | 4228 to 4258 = 0.08 mag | 19.4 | 17.6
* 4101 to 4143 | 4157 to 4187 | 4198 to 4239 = 0.04 mag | 20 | 17.1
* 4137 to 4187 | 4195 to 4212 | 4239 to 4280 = 0.04 mag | 18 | 17.8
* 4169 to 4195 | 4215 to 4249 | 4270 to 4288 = 0.03 mag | 16.7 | 18.2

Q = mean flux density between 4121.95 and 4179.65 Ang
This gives 18.6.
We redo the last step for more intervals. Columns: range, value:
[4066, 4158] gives 19.9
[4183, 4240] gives 16.8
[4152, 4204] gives 17.3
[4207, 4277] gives 17.4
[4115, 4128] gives 20.6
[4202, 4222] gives 17.6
